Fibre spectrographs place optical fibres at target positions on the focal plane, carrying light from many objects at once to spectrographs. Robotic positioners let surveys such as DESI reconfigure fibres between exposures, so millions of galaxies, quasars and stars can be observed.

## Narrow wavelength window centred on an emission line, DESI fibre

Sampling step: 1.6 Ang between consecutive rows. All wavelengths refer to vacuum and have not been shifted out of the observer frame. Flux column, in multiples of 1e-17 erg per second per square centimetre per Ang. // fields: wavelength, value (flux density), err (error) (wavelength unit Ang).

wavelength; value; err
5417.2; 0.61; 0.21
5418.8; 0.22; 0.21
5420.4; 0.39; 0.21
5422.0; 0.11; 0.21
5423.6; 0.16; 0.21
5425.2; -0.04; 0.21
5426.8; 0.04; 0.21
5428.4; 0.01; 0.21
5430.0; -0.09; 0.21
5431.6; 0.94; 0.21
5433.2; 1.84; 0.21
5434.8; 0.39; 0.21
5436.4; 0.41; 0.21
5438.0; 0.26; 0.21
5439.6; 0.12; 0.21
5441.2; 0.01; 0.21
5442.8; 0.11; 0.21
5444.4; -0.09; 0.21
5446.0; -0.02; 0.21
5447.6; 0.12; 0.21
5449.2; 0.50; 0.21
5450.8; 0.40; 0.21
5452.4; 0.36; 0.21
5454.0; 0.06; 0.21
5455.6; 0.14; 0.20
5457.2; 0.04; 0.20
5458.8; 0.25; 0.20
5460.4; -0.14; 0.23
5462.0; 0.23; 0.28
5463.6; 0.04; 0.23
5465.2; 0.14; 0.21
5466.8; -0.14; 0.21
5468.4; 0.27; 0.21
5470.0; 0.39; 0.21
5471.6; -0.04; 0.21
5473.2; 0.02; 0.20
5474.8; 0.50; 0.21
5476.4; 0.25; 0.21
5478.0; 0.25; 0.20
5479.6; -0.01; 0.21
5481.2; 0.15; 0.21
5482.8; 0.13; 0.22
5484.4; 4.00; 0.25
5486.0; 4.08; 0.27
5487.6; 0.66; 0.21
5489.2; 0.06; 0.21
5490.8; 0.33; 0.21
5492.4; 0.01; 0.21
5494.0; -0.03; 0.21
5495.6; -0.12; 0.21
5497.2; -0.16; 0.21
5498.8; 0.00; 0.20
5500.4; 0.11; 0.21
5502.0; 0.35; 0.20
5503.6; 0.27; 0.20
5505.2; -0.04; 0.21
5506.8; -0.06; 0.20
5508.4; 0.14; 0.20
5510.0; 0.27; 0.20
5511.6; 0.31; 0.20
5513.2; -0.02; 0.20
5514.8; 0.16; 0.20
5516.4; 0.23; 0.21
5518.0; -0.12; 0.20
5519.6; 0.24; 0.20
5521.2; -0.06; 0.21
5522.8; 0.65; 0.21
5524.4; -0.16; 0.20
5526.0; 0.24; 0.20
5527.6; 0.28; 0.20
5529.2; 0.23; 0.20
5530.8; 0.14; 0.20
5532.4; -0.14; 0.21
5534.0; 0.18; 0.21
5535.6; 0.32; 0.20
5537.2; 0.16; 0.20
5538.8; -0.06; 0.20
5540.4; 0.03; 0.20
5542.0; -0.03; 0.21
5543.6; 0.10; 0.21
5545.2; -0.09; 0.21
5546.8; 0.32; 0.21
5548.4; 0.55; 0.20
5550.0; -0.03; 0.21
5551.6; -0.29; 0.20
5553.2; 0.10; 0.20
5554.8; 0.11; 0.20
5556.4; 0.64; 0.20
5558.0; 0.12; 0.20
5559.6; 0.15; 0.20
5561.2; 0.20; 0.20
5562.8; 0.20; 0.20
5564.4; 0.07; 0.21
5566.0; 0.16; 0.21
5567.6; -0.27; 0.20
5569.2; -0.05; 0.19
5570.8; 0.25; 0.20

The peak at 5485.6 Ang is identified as [O III] 5007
